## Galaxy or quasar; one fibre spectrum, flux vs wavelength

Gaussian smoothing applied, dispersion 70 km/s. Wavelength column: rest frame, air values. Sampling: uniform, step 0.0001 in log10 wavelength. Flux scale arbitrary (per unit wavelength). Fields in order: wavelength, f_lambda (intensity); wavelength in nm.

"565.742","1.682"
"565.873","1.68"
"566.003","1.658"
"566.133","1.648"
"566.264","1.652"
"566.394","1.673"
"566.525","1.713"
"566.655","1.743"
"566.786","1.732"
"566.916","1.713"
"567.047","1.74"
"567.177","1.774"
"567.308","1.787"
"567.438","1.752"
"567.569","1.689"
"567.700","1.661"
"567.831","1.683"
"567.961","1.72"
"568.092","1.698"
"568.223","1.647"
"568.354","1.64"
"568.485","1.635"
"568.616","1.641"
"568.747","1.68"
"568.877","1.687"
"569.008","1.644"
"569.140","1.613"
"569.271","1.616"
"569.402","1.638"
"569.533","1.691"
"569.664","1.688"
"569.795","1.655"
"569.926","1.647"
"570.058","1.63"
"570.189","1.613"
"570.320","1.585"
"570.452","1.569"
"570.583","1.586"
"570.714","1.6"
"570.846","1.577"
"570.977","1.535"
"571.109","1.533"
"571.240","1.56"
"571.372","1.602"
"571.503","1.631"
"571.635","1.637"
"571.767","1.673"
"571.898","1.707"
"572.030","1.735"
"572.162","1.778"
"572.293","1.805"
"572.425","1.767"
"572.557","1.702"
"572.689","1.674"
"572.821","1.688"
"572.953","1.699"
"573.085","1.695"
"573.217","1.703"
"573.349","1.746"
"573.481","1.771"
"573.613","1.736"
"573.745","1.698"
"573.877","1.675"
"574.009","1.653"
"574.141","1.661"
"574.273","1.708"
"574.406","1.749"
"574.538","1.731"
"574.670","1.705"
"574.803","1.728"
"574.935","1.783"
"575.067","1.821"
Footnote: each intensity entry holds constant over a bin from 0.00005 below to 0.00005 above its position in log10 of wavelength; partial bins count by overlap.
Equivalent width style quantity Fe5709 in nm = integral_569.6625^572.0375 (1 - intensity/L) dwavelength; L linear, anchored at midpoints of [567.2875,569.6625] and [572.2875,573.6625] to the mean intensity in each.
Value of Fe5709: 0.117 nm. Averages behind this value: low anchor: 1.67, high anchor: 1.72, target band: 1.61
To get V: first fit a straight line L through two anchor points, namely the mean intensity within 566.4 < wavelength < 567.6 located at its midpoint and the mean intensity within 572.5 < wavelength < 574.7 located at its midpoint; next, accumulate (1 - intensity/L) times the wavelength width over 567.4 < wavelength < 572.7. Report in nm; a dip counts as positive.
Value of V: 0.21 nm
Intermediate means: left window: 1.74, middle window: 1.65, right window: 1.71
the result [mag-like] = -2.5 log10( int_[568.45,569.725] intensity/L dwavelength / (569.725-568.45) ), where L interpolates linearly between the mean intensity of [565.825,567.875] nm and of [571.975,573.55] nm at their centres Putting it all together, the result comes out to 0.040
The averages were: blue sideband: 1.71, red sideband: 1.73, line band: 1.65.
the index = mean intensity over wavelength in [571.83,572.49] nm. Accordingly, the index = 1.76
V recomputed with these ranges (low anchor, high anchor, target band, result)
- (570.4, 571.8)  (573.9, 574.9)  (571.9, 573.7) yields -0.087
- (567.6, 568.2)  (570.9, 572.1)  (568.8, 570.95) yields 0.034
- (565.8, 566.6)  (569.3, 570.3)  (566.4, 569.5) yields -0.053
